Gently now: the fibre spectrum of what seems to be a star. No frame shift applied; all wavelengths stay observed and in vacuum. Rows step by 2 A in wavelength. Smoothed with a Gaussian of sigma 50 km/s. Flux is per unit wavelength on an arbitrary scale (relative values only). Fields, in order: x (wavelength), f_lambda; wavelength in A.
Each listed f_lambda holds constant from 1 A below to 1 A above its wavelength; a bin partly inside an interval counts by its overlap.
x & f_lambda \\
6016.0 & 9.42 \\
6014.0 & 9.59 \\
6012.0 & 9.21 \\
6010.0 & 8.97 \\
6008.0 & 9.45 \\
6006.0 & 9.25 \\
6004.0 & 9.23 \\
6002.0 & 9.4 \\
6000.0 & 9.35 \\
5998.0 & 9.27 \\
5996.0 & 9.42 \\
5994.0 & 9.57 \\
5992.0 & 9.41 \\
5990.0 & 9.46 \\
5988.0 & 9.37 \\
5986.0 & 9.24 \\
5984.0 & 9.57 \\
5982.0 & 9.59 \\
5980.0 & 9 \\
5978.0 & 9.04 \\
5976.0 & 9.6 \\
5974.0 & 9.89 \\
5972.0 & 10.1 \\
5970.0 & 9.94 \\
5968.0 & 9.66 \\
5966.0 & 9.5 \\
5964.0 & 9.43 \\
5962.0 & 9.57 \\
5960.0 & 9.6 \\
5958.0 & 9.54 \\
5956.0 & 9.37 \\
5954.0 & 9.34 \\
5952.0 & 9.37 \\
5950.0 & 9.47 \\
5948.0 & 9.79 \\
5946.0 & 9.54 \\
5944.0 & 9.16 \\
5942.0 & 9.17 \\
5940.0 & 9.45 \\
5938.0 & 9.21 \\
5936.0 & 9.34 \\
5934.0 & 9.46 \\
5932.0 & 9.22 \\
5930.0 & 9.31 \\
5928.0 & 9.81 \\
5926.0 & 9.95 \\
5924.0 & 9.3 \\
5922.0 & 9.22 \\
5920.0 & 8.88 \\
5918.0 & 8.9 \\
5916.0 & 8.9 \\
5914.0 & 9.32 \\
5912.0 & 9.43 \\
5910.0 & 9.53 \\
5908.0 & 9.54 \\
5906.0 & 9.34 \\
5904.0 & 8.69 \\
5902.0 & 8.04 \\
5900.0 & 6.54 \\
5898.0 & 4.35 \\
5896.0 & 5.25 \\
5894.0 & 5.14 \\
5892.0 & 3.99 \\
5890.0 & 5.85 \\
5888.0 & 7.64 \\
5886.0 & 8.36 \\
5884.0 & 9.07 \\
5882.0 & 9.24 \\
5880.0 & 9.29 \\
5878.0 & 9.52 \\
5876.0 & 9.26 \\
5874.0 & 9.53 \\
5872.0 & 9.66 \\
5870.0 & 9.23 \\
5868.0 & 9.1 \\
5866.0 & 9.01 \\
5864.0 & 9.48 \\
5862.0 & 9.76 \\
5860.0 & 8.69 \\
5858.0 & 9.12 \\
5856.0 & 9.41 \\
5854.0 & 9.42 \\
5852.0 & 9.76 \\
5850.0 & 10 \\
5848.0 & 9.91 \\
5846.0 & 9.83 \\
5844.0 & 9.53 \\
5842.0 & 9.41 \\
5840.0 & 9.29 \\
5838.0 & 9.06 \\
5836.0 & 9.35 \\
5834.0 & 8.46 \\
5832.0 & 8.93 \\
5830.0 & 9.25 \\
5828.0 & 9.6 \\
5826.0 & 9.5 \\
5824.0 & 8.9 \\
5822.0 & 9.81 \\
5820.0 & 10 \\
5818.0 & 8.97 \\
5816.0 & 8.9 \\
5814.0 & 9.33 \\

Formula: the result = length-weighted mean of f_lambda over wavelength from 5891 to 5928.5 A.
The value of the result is 8.09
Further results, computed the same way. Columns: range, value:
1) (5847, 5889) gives 9.26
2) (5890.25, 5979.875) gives 8.87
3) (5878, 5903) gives 7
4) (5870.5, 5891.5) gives 8.64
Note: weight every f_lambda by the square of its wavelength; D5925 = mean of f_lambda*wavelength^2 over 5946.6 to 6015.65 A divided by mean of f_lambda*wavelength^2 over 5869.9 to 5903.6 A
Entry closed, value 1.28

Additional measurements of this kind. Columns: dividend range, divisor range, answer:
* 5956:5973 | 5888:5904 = 1.67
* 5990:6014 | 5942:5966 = 1.00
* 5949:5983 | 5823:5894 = 1.10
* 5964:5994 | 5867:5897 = 1.23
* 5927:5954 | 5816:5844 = 1.05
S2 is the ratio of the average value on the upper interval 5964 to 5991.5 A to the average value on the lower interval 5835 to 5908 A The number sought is 1.11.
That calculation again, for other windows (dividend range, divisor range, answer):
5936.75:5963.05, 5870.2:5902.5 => 1.24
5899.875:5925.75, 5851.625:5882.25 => 0.96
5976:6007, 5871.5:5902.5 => 1.25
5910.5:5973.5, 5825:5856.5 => 1.00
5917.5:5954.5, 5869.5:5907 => 1.21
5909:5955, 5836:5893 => 1.04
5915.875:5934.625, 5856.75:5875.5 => 1.00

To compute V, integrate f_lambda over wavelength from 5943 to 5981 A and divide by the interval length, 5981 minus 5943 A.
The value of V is 9.52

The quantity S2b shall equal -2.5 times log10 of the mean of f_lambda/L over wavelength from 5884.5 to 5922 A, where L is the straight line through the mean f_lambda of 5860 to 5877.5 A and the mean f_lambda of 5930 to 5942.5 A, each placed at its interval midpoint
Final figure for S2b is 0.21 mag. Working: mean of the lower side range 9.34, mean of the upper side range 9.31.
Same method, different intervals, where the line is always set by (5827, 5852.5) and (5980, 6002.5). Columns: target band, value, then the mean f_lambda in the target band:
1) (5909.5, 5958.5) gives 0.006 mag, 9.36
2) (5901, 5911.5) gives 0.042 mag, 9.05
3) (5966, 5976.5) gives -0.047 mag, 9.82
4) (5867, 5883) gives 0.006 mag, 9.35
